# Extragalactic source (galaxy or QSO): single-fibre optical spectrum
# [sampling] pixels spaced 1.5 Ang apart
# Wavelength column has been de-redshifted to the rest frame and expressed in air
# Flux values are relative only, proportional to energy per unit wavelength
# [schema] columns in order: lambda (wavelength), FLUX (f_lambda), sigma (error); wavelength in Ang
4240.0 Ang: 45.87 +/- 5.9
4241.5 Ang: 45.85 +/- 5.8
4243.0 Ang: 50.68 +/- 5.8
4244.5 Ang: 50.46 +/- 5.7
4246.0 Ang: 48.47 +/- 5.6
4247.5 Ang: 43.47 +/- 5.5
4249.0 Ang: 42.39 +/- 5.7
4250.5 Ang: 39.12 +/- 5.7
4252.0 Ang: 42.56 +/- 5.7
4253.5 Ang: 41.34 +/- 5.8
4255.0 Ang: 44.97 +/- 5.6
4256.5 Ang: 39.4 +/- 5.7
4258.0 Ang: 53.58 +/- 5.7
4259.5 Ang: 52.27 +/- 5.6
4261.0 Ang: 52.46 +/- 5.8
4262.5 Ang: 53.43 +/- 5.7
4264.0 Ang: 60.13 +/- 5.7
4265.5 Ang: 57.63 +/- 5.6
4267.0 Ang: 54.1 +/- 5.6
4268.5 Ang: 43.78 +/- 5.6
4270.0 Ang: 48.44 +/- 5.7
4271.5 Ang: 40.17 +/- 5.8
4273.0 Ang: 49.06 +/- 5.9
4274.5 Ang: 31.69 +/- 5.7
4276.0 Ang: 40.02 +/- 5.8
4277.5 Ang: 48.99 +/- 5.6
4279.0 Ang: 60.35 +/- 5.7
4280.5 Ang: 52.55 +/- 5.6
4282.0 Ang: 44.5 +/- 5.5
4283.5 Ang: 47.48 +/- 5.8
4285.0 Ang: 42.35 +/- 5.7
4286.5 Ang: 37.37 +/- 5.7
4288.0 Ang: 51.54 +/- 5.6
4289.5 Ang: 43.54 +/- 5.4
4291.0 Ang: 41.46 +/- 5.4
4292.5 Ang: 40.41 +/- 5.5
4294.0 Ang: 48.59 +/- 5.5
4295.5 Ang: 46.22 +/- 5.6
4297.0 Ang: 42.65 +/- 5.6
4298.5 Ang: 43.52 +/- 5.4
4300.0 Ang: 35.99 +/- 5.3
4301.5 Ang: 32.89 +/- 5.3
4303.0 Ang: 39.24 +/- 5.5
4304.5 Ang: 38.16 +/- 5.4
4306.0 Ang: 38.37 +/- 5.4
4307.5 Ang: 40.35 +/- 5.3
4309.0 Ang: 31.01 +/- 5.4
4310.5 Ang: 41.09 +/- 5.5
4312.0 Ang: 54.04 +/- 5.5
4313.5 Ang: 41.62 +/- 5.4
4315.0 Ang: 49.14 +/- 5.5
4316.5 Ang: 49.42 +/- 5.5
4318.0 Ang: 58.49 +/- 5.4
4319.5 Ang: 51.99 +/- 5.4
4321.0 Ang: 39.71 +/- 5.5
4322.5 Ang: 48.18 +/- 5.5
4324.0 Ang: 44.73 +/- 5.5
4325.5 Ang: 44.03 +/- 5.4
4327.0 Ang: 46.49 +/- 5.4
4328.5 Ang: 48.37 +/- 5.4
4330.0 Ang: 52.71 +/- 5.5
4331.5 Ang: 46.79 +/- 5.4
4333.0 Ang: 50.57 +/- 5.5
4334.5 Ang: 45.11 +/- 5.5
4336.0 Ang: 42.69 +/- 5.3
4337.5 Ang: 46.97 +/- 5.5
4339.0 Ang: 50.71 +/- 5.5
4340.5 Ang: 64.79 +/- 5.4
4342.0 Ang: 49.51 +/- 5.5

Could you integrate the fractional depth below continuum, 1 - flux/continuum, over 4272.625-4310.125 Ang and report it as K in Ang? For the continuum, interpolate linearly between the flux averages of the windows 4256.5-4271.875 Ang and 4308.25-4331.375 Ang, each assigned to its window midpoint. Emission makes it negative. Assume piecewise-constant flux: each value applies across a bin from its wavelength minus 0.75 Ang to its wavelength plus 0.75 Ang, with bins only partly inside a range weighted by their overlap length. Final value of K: 4.9 Ang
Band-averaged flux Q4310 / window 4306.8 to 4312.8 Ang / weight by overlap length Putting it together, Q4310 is 41.6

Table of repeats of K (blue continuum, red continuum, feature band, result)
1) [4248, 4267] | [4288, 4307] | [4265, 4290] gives -1.0 Ang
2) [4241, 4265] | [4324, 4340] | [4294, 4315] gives 2.9 Ang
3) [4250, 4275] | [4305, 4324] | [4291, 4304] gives 1.4 Ang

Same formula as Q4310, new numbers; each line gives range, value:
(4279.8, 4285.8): 46.6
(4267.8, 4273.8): 45.3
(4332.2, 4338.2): 46.3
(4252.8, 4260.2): 46.3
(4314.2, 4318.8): 52.2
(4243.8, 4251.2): 44.8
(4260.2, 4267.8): 55.5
